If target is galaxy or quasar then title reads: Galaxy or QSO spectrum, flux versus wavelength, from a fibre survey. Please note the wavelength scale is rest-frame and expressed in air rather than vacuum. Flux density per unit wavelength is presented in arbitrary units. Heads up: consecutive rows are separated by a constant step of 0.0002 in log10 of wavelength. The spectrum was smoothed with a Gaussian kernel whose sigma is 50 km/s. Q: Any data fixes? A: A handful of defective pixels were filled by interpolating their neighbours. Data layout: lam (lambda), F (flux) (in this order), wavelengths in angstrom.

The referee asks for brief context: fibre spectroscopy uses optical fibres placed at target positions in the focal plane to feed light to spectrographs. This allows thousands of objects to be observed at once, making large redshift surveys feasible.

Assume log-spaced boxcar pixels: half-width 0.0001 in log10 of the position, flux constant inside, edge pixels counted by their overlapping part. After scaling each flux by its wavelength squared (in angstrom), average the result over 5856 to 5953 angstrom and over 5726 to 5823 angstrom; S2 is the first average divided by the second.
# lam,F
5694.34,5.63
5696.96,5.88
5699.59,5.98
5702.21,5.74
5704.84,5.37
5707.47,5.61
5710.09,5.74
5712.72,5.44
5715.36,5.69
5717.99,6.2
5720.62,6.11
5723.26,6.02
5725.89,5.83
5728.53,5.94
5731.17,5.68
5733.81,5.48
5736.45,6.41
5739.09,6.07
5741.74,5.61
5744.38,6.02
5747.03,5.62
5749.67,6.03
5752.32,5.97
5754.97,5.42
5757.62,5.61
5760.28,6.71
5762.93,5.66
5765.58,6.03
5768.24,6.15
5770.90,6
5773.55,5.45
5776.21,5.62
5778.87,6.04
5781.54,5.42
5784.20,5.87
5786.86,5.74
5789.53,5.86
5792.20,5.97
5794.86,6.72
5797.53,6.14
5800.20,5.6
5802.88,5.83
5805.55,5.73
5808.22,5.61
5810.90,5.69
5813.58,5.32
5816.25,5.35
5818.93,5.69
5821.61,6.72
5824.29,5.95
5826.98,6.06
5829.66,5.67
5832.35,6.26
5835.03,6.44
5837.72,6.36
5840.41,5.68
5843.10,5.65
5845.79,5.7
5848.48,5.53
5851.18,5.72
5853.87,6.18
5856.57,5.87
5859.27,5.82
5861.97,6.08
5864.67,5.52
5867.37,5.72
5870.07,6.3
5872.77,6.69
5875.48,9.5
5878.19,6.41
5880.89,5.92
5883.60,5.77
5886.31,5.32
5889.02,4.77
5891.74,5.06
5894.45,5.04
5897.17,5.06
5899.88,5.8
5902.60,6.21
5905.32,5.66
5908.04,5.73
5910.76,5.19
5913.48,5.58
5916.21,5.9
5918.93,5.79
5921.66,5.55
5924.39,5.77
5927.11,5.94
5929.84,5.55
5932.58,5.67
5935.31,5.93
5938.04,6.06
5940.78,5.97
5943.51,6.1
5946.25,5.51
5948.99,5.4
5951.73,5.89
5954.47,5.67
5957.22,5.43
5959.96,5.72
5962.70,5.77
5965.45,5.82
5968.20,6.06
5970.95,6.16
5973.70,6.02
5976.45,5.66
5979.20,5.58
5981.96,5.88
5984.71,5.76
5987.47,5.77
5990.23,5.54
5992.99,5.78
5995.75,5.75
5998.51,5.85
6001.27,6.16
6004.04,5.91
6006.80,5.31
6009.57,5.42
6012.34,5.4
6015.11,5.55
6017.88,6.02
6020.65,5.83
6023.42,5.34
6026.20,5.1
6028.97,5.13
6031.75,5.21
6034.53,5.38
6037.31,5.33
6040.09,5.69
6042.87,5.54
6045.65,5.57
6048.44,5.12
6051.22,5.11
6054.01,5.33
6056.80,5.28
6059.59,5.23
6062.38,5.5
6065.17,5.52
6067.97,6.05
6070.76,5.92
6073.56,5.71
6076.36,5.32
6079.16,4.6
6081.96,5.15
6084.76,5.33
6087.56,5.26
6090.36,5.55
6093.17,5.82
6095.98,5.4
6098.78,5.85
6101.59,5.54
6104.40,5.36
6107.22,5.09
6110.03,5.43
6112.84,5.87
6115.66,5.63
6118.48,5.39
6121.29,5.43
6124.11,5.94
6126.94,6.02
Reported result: 1.0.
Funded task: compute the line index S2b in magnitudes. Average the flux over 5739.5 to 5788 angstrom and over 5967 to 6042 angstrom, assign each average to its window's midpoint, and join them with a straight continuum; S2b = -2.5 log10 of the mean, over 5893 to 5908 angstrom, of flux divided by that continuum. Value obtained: 0.031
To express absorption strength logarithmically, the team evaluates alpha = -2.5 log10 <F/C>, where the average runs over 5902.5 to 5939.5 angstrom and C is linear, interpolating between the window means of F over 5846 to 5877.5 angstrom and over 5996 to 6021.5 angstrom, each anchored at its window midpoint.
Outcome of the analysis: 0.05 mag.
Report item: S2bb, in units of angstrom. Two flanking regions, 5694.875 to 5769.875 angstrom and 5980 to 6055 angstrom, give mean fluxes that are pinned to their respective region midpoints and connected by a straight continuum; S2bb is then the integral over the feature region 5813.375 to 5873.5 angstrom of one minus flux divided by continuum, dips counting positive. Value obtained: -2.0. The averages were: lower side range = 5.86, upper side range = 5.55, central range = 5.93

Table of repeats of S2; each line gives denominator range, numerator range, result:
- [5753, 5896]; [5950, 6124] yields 1.01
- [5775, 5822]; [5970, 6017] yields 1.05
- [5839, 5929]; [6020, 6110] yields 0.99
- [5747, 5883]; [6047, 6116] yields 0.99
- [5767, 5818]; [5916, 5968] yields 1.05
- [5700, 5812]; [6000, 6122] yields 1.04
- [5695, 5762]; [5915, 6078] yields 1.06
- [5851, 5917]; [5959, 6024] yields 1.02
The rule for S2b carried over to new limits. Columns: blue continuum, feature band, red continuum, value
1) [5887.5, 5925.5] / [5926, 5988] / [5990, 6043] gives -0.05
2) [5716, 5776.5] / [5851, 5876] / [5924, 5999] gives -0.08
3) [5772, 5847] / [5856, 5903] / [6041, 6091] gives -0.04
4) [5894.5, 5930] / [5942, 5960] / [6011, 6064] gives -0.02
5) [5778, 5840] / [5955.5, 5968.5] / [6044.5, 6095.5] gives -0.02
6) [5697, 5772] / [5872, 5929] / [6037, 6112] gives -0.03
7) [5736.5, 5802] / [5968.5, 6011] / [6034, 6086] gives -0.05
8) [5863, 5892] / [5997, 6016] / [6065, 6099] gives 0.01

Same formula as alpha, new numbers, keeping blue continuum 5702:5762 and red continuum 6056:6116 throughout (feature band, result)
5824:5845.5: -0.05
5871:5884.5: -0.21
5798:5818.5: 0.03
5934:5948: -0.05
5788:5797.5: -0.07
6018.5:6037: 0.03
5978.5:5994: -0.03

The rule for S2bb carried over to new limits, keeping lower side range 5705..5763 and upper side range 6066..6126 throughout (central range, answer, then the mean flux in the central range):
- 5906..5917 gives 0.2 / 5.59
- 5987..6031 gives -0.1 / 5.61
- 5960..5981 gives -0.9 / 5.86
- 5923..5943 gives -0.7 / 5.85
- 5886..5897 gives 1.3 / 5.02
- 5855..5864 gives -0.3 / 5.89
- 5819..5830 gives -0.6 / 6.09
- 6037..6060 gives 0.8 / 5.36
